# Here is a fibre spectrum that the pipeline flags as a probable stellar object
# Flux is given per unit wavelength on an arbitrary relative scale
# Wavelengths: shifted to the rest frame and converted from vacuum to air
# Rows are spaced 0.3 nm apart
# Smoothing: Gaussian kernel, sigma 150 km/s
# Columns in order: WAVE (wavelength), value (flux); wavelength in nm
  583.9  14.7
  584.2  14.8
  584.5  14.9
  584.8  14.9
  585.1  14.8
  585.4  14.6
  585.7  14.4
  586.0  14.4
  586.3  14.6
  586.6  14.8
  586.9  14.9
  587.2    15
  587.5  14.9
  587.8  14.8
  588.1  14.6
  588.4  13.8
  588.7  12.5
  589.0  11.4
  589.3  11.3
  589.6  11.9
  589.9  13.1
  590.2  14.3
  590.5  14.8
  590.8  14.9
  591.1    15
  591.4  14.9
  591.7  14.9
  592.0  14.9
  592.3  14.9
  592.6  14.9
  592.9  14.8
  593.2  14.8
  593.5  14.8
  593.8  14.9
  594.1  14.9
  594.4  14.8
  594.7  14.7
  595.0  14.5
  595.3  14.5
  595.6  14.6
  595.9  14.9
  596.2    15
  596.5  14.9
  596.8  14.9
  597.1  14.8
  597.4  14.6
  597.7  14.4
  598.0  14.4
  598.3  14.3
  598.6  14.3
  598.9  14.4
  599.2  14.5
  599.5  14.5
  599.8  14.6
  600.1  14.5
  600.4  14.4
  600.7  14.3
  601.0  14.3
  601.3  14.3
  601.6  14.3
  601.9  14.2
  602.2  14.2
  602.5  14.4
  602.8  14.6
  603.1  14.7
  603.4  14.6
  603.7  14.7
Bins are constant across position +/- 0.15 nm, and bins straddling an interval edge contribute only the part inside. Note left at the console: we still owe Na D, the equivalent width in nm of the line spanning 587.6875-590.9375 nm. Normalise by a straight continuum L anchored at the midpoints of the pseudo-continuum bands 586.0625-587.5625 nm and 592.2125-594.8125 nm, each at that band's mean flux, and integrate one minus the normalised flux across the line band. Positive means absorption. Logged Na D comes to 0.32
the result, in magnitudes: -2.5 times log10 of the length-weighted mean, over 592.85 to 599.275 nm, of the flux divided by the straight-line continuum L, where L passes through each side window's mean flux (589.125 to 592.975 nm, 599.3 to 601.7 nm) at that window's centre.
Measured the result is -0.03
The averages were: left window 14.2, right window 14.4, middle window 14.7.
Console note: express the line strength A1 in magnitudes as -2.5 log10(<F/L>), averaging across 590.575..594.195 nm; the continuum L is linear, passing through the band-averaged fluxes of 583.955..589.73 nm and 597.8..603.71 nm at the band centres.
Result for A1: -0.05 mag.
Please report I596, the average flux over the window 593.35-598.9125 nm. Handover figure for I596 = 14.7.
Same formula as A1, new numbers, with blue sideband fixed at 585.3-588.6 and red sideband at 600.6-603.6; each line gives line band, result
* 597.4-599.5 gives 0.00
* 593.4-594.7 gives -0.02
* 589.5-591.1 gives 0.04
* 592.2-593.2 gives -0.03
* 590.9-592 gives -0.03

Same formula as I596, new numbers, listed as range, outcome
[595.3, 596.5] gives 14.8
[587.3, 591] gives 13.6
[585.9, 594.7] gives 14.3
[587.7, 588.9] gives 13.8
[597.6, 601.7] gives 14.4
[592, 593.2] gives 14.9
